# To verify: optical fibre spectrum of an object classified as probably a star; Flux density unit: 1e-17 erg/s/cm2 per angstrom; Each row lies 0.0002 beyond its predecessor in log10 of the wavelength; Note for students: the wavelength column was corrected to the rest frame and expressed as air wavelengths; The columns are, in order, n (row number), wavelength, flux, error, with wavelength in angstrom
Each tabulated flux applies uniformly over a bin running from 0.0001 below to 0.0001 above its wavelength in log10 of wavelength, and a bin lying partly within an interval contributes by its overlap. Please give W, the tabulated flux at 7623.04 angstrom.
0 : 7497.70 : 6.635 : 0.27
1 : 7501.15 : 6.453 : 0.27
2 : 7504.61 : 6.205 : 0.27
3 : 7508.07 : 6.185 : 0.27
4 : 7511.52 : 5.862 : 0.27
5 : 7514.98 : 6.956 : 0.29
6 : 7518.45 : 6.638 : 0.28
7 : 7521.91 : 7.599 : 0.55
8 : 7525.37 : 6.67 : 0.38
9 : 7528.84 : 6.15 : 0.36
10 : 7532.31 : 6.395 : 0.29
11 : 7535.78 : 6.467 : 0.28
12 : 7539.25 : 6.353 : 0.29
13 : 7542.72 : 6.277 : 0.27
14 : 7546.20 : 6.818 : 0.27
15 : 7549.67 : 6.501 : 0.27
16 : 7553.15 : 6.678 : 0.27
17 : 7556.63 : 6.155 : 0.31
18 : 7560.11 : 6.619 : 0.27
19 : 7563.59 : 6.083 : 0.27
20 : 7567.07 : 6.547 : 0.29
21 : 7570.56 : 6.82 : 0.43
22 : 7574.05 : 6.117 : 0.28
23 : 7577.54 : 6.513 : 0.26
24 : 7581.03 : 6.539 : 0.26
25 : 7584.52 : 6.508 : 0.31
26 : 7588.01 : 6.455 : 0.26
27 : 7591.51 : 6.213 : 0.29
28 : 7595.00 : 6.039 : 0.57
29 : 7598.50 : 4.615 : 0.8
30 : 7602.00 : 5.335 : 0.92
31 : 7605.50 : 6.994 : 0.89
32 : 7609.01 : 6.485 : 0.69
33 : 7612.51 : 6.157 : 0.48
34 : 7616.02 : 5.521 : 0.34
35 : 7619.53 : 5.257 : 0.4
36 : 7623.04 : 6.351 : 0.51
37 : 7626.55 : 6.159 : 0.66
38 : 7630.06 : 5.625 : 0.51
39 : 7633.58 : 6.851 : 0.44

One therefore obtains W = 6.351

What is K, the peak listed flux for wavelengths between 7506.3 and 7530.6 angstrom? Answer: 7.599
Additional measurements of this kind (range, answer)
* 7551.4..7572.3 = 6.82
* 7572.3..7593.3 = 6.539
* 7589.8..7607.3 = 6.994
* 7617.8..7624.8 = 6.351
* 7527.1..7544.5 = 6.467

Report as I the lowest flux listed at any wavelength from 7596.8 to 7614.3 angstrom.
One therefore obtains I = 4.615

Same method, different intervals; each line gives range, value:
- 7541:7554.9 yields 6.277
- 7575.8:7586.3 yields 6.508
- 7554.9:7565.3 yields 6.083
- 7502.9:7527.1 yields 5.862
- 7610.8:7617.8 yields 5.521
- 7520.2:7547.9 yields 6.15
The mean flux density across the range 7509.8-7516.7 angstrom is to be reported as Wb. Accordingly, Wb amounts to 6.41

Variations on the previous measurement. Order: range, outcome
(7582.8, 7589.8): 6.48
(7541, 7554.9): 6.57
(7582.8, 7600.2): 5.97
